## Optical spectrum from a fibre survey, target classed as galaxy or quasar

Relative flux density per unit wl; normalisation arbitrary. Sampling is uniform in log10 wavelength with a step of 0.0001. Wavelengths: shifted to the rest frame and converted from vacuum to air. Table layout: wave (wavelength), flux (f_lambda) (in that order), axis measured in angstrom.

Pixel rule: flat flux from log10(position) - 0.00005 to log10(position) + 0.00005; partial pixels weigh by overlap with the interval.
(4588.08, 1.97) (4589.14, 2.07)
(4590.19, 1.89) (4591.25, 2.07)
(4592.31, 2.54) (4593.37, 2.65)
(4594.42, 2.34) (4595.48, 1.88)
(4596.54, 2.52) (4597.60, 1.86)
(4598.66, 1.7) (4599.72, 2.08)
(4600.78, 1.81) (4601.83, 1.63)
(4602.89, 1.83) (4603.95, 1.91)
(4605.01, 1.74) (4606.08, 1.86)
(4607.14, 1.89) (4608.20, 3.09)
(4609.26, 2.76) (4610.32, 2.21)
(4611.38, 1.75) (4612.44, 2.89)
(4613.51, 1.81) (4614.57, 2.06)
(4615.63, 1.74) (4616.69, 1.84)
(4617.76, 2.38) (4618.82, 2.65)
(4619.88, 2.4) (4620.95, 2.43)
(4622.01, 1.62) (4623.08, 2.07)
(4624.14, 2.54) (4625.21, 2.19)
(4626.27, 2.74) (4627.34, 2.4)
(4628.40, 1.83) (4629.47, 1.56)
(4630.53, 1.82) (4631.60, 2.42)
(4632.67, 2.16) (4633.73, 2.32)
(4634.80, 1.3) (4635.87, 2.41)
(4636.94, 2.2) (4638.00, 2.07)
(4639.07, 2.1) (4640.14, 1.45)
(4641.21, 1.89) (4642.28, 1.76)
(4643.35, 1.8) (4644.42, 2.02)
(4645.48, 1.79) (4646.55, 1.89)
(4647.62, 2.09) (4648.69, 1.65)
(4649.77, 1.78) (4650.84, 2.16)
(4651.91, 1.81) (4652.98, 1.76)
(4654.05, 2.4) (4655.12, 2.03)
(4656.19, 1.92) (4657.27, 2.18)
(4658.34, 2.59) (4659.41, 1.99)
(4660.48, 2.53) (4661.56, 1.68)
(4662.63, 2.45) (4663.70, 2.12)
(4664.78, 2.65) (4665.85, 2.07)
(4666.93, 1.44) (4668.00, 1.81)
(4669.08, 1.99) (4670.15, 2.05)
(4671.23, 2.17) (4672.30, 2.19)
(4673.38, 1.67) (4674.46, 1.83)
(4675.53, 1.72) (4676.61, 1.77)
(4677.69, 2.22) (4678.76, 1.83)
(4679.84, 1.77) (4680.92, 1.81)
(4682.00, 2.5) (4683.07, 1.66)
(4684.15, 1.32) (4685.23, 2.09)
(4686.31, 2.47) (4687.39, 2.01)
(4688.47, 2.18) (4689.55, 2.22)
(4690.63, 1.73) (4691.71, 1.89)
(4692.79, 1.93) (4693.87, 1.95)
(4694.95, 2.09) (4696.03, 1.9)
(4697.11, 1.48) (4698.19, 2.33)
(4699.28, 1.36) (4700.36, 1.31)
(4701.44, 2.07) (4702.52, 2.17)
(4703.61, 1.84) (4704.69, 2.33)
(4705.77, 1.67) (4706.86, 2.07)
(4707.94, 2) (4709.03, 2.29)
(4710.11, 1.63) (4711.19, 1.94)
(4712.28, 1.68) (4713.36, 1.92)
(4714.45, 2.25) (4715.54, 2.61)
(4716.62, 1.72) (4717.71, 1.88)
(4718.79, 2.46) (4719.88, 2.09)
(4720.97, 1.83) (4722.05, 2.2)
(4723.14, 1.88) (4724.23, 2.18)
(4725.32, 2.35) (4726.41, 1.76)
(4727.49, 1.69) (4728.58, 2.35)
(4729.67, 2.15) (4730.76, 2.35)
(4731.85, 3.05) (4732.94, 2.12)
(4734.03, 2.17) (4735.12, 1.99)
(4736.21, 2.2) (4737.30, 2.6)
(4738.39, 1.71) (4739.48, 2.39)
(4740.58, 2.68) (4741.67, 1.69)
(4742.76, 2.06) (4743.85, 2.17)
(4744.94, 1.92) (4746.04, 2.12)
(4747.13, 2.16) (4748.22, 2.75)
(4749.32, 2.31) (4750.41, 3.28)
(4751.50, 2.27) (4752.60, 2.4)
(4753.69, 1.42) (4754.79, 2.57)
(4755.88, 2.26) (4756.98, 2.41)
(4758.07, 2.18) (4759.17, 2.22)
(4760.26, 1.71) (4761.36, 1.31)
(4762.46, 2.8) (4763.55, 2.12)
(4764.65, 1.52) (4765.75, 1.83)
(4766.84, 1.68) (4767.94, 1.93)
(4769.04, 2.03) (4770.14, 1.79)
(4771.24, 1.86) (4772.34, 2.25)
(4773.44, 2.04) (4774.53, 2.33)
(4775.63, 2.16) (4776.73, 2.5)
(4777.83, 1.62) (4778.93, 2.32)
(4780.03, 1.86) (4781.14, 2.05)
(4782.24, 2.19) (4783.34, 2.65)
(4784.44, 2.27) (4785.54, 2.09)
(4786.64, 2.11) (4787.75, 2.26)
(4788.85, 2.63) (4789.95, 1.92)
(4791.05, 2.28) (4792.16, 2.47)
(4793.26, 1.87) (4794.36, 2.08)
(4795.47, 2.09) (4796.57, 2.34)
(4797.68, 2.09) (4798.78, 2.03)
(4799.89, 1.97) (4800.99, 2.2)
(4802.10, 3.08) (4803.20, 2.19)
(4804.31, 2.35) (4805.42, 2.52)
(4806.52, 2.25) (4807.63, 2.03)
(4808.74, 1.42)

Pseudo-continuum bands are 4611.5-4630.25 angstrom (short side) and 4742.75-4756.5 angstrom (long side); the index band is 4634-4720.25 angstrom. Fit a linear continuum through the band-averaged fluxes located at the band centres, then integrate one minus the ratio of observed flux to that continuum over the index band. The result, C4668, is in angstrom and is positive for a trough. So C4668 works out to 9.70 angstrom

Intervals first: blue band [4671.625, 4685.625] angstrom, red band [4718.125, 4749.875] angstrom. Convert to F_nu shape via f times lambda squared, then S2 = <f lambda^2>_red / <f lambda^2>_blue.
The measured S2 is 1.19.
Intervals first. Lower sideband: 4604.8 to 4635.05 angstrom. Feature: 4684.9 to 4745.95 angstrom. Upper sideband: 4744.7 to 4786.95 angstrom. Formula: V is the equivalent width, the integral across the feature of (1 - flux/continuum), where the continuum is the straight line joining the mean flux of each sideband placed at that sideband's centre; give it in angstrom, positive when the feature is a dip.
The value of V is 2.6 angstrom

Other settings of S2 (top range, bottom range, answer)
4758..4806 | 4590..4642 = 1.09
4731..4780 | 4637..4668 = 1.12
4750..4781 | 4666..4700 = 1.13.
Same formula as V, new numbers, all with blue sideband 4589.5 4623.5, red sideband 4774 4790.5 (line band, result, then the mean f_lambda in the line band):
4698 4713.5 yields 1.9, 1.9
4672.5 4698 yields 2.7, 1.92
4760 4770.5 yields 1.5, 1.88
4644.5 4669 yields 1.2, 2.03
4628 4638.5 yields 0.6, 2.01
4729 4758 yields -1.3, 2.28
